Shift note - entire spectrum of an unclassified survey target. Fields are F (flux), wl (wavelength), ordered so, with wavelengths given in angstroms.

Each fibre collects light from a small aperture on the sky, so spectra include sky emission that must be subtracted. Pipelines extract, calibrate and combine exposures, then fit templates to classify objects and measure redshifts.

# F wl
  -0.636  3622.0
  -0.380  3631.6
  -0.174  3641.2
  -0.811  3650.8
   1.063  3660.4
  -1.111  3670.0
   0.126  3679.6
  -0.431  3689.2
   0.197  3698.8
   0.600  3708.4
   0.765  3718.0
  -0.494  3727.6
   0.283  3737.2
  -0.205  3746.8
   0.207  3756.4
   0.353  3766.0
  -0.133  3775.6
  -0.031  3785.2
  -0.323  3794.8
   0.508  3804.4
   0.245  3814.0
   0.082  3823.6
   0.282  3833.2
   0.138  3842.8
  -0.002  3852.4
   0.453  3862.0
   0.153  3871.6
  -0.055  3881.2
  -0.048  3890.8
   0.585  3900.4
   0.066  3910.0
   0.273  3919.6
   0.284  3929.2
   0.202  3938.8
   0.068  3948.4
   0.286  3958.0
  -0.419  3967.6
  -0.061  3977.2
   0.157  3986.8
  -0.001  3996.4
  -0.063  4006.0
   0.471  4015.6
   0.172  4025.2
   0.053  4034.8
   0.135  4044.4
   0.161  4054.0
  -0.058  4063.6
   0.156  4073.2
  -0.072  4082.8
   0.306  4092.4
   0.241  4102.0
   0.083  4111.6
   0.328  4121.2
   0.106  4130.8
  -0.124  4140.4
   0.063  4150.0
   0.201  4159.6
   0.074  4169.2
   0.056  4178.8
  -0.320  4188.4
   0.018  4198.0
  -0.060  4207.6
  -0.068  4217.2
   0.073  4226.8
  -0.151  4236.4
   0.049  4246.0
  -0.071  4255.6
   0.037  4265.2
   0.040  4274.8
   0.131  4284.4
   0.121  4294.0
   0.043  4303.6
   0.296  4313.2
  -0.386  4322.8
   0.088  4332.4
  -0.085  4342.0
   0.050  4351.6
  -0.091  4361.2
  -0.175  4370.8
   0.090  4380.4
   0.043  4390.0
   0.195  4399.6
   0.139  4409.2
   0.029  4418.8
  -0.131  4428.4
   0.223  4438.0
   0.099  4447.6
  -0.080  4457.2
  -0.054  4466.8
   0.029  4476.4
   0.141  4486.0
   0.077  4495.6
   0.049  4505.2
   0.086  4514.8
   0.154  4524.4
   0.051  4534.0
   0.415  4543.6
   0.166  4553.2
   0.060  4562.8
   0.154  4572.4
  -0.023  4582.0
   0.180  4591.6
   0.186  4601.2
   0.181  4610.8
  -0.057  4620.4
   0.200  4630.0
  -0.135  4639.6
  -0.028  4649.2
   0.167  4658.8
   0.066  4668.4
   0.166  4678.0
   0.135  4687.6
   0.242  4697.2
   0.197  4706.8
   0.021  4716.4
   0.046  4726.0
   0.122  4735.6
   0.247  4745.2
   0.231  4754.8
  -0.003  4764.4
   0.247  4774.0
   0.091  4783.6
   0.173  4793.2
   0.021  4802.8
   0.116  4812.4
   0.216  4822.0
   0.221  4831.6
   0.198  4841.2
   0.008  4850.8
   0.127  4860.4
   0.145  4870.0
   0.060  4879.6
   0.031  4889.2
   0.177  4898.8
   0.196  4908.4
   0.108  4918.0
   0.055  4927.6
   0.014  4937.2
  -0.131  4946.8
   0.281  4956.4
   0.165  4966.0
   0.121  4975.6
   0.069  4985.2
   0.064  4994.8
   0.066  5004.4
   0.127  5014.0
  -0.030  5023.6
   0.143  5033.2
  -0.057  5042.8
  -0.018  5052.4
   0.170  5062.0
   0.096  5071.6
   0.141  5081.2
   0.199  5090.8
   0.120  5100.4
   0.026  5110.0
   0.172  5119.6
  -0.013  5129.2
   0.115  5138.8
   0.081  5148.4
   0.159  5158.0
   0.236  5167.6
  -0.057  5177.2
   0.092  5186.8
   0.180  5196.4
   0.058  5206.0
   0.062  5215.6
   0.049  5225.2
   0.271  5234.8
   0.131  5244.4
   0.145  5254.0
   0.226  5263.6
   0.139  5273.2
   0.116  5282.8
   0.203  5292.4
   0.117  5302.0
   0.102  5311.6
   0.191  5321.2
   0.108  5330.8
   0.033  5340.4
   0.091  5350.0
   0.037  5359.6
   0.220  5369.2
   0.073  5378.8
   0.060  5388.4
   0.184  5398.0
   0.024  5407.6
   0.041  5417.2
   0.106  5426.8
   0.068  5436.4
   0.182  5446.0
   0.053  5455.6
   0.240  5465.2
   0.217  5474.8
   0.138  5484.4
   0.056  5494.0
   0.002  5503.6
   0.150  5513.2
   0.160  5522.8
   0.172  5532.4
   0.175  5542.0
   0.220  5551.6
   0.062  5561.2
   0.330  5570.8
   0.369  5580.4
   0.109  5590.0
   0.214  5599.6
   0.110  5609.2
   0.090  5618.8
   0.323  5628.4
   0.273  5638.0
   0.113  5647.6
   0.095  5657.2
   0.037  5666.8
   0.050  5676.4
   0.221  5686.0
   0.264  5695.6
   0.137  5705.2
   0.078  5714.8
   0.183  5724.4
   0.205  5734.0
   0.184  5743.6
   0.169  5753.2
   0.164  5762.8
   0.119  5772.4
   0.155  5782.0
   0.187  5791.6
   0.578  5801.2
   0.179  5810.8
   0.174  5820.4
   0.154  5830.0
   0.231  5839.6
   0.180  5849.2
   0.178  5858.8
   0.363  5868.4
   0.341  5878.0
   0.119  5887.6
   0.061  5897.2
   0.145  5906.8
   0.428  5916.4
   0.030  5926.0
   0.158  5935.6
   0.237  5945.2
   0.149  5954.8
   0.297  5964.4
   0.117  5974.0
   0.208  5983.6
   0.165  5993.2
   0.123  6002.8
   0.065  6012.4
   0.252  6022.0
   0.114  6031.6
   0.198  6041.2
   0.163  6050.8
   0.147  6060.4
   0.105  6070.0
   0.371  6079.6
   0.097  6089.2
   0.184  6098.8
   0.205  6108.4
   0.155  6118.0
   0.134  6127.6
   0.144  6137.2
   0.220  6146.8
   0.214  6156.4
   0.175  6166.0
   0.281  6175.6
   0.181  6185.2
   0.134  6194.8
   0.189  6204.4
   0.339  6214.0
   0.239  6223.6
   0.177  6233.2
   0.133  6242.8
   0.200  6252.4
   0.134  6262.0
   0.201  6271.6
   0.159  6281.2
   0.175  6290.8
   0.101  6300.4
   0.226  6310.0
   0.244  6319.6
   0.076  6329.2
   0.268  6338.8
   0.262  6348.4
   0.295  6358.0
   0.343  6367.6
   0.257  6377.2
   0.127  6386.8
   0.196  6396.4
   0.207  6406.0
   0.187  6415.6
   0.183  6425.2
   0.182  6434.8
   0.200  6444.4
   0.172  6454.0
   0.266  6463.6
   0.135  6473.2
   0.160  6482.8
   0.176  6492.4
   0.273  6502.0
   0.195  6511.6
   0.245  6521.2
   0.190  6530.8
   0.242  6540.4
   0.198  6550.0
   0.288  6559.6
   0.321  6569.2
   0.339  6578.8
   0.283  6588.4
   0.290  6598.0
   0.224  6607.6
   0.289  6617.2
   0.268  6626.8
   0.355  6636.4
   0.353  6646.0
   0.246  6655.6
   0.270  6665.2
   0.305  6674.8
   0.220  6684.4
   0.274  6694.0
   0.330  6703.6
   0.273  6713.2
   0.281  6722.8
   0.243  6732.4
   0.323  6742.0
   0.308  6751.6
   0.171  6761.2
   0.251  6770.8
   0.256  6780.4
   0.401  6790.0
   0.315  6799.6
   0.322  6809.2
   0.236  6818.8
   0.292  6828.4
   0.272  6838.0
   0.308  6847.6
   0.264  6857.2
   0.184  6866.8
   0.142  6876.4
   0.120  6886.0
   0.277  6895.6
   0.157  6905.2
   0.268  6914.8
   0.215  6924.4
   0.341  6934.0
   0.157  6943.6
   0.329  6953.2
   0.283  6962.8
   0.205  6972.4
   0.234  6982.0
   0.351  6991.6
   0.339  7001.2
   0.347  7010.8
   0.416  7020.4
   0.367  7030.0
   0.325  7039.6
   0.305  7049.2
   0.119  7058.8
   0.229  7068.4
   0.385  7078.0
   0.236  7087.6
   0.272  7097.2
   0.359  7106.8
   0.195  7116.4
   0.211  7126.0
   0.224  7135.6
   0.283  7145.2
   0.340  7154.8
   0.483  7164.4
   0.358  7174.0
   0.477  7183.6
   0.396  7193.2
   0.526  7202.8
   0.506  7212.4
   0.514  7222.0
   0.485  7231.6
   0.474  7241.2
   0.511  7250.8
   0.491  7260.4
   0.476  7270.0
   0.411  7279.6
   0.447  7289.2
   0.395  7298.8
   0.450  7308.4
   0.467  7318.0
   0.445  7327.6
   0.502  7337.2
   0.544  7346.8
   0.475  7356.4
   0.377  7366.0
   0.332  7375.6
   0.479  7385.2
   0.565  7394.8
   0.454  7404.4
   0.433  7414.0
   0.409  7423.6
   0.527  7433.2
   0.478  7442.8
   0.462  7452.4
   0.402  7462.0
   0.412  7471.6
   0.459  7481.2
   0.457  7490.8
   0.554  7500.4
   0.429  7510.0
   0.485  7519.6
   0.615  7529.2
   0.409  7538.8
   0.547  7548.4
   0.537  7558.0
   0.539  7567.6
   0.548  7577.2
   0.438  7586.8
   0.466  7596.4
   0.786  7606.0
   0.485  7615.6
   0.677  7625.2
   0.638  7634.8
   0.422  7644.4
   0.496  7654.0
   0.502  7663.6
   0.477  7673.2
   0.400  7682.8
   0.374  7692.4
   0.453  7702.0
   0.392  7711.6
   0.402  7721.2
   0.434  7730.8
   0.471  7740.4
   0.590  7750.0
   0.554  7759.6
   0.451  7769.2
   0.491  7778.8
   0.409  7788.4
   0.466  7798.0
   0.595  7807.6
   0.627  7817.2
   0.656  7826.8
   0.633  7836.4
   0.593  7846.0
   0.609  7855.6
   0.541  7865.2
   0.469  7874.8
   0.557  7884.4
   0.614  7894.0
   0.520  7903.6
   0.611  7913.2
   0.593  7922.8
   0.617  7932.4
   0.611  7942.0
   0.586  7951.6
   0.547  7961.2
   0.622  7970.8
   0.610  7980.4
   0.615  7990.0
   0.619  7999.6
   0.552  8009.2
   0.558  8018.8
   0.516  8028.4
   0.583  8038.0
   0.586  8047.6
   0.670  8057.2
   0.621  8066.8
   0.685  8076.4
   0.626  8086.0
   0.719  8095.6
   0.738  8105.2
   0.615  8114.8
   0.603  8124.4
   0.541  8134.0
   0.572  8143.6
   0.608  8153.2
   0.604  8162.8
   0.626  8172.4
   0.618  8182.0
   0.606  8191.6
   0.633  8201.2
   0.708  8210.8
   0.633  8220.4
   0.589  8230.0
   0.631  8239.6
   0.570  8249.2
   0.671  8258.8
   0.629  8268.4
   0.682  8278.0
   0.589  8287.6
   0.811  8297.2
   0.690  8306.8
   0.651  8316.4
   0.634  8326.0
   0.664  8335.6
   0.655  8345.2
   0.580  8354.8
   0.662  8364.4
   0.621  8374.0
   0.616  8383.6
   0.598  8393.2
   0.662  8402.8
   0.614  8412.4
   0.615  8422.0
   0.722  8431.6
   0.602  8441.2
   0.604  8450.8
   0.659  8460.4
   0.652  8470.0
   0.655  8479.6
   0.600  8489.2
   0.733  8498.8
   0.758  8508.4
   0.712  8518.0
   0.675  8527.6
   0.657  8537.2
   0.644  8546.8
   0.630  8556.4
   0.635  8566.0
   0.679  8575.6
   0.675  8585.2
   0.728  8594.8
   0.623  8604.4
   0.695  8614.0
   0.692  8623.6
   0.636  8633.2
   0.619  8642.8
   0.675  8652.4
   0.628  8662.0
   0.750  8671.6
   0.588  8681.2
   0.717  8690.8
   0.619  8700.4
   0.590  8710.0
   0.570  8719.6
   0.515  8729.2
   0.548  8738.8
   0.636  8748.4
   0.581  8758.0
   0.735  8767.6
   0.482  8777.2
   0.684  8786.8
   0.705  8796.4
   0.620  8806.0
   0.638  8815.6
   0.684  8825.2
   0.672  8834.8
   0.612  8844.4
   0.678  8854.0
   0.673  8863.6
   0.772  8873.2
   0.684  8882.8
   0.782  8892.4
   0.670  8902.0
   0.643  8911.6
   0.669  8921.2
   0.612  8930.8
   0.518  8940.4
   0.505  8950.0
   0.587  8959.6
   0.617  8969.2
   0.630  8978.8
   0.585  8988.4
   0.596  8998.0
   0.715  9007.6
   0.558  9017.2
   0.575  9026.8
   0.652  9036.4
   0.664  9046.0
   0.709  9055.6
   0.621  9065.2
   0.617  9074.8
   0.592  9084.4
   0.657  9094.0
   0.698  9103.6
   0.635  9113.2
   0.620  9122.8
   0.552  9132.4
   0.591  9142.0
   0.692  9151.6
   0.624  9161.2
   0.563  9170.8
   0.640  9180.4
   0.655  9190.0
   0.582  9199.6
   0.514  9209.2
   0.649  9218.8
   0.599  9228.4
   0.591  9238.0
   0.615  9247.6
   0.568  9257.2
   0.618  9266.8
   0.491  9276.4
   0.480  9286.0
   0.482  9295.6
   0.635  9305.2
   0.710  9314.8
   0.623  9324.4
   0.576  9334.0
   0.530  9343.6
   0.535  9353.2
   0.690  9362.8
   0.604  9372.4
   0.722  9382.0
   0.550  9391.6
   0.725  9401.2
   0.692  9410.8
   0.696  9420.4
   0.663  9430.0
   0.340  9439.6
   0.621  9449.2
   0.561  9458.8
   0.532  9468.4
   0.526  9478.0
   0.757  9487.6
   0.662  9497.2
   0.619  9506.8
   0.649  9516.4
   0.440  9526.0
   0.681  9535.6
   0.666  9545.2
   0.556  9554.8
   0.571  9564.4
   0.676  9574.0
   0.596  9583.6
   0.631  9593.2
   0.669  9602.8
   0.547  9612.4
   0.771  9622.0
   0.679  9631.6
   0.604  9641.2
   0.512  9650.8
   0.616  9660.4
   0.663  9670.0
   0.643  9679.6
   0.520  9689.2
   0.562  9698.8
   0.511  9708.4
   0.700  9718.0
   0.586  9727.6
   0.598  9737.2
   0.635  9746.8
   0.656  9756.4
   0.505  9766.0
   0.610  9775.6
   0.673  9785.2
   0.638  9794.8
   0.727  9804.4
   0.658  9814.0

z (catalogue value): 0.80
